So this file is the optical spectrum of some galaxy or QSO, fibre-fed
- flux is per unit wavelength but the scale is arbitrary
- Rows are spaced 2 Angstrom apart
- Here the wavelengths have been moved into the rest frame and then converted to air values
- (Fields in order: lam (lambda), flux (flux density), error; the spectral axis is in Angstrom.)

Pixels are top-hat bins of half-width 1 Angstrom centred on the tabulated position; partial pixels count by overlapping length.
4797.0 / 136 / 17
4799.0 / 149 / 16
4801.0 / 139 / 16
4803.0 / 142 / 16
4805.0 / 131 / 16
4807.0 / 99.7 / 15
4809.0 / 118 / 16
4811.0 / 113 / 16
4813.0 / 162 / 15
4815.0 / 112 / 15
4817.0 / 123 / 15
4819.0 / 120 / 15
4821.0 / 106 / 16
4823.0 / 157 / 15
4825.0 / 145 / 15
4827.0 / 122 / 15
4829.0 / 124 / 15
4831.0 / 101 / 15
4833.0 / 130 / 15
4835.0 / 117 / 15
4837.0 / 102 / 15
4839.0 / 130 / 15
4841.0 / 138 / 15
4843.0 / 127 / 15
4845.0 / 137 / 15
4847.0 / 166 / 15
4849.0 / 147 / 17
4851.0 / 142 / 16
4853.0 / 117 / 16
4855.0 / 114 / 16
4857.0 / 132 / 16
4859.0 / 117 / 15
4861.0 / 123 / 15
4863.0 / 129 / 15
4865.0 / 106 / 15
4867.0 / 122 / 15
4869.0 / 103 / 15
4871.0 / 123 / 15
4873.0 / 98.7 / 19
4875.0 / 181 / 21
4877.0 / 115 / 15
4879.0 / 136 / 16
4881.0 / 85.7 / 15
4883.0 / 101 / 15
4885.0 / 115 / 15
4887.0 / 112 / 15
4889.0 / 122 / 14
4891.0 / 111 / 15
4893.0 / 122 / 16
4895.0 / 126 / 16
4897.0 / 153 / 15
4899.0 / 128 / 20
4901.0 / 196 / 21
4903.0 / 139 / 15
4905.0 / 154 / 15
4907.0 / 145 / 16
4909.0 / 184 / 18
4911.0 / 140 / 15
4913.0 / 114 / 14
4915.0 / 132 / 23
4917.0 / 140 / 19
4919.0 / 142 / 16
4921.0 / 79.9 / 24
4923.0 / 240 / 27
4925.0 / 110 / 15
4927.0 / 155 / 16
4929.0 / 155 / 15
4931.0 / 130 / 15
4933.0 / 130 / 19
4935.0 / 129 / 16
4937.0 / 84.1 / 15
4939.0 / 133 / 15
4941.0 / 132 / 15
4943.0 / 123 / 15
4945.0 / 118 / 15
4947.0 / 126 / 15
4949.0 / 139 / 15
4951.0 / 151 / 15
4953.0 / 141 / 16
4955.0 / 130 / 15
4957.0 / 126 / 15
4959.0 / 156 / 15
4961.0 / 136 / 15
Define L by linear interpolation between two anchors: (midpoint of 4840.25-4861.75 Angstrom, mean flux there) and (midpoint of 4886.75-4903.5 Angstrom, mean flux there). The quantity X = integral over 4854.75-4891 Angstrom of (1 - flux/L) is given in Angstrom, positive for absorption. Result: 4.2 Angstrom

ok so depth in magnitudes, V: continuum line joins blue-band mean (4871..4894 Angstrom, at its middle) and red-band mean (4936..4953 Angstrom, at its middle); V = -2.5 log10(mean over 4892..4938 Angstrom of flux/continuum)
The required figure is -0.15 mag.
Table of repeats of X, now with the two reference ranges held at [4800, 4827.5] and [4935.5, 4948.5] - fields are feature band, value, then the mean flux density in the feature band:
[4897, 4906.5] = -2.38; 154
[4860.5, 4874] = 1.10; 115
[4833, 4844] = 0.26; 123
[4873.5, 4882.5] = -0.14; 126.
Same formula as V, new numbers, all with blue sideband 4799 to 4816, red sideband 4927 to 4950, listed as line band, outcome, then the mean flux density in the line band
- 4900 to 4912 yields -0.24 mag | 160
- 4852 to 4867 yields 0.07 mag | 120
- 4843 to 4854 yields -0.10 mag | 140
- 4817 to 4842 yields 0.04 mag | 124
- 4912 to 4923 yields -0.03 mag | 132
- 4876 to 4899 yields 0.09 mag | 118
